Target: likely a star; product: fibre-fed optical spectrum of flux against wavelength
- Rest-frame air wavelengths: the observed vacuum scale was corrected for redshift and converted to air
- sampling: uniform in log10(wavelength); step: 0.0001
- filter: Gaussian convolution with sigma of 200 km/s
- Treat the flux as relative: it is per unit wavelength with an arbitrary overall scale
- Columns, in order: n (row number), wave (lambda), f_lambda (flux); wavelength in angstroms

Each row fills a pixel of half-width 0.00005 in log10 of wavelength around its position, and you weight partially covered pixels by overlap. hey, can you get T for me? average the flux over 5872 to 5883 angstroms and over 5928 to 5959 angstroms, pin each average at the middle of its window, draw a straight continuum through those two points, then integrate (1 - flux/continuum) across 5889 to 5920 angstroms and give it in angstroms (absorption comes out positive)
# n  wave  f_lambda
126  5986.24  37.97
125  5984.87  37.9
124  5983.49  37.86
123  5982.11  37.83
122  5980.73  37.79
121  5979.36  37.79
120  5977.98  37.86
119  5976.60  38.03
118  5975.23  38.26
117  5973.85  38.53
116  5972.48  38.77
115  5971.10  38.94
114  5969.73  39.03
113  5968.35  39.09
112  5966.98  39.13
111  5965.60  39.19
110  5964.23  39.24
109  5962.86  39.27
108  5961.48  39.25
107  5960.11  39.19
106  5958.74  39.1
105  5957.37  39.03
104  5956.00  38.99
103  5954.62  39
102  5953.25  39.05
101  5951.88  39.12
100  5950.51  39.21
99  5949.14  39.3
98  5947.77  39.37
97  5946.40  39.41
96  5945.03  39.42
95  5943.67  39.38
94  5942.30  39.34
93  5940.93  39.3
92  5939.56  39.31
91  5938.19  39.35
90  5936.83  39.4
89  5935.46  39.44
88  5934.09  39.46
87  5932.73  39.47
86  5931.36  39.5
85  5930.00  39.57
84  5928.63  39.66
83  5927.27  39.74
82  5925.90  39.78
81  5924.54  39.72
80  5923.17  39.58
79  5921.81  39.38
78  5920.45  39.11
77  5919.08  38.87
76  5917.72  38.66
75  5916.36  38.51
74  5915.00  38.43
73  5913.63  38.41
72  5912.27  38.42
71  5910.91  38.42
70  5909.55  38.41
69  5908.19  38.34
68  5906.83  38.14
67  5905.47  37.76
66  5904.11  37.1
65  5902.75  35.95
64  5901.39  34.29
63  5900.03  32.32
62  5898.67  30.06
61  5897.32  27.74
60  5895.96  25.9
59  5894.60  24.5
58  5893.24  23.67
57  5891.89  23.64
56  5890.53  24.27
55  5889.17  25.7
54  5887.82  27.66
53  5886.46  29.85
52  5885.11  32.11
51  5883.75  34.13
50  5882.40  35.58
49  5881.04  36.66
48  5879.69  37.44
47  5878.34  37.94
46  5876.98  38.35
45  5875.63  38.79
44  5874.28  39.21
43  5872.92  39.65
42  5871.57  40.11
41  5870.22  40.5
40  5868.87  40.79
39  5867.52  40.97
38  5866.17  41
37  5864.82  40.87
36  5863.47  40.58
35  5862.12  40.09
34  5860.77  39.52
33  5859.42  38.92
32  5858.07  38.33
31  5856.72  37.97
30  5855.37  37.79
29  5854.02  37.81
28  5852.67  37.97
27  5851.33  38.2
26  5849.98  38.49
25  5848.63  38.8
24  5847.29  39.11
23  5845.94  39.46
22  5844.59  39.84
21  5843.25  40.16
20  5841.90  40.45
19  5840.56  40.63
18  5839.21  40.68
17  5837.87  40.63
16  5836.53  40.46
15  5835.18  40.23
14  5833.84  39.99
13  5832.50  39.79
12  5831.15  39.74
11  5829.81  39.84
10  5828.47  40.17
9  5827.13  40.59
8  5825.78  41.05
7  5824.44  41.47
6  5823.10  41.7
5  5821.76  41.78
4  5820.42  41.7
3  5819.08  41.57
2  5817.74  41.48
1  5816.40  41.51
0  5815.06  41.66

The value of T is 4.0 angstroms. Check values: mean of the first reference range 38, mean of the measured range 33.5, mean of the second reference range 39.3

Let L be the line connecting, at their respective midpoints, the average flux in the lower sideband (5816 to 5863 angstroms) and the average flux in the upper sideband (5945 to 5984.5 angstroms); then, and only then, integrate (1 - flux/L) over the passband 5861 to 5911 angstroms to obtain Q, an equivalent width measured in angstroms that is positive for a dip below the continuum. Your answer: 5.9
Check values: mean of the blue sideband 39.9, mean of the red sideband 38.8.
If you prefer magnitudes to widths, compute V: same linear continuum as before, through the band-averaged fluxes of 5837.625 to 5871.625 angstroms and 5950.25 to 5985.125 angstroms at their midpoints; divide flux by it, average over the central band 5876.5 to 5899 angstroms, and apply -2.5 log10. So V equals 0.29 mag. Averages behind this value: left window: 39.6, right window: 38.7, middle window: 30.2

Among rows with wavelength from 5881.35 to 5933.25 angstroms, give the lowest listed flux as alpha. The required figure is 23.64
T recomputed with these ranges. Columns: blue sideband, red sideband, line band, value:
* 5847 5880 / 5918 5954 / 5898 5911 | 1.1 angstroms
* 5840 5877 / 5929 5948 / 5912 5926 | 0.2 angstroms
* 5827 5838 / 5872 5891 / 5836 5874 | -2.3 angstroms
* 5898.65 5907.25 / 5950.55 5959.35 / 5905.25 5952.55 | -2.5 angstroms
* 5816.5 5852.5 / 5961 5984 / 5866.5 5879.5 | 0.1 angstroms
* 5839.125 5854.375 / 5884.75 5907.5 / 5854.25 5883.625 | -3.3 angstroms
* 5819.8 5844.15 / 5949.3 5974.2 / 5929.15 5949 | 0.0 angstroms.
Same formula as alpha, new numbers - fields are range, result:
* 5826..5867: 37.79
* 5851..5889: 27.66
